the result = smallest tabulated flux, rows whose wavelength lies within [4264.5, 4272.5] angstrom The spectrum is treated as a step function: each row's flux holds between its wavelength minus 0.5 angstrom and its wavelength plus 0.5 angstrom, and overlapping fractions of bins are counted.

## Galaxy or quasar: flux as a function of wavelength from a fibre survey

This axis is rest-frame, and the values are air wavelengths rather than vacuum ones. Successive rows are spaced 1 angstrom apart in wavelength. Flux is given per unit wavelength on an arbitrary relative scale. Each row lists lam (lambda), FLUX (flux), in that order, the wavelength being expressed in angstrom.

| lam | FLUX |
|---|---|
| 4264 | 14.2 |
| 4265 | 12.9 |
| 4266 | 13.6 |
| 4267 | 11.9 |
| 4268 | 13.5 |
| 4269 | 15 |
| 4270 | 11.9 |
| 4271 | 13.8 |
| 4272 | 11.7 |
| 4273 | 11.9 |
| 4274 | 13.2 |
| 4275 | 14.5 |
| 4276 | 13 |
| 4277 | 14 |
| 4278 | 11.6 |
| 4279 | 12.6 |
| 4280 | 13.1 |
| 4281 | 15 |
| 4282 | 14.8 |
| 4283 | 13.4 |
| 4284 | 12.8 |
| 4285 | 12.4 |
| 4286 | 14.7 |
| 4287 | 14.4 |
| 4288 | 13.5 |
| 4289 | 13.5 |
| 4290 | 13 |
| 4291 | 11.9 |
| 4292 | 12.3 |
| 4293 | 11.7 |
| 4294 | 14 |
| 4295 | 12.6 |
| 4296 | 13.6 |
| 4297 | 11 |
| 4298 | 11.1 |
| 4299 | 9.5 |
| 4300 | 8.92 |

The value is 11.7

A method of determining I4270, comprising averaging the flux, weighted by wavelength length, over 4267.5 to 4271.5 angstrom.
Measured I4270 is 13.6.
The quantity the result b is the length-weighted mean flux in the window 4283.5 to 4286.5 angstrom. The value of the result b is 13.3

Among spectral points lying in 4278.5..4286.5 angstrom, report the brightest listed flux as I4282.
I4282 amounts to 15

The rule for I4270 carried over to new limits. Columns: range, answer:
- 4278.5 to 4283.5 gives 13.8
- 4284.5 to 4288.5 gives 13.8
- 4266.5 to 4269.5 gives 13.5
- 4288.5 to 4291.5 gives 12.8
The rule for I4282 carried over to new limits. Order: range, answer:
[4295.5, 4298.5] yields 13.6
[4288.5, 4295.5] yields 14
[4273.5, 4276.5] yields 14.5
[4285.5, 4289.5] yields 14.7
